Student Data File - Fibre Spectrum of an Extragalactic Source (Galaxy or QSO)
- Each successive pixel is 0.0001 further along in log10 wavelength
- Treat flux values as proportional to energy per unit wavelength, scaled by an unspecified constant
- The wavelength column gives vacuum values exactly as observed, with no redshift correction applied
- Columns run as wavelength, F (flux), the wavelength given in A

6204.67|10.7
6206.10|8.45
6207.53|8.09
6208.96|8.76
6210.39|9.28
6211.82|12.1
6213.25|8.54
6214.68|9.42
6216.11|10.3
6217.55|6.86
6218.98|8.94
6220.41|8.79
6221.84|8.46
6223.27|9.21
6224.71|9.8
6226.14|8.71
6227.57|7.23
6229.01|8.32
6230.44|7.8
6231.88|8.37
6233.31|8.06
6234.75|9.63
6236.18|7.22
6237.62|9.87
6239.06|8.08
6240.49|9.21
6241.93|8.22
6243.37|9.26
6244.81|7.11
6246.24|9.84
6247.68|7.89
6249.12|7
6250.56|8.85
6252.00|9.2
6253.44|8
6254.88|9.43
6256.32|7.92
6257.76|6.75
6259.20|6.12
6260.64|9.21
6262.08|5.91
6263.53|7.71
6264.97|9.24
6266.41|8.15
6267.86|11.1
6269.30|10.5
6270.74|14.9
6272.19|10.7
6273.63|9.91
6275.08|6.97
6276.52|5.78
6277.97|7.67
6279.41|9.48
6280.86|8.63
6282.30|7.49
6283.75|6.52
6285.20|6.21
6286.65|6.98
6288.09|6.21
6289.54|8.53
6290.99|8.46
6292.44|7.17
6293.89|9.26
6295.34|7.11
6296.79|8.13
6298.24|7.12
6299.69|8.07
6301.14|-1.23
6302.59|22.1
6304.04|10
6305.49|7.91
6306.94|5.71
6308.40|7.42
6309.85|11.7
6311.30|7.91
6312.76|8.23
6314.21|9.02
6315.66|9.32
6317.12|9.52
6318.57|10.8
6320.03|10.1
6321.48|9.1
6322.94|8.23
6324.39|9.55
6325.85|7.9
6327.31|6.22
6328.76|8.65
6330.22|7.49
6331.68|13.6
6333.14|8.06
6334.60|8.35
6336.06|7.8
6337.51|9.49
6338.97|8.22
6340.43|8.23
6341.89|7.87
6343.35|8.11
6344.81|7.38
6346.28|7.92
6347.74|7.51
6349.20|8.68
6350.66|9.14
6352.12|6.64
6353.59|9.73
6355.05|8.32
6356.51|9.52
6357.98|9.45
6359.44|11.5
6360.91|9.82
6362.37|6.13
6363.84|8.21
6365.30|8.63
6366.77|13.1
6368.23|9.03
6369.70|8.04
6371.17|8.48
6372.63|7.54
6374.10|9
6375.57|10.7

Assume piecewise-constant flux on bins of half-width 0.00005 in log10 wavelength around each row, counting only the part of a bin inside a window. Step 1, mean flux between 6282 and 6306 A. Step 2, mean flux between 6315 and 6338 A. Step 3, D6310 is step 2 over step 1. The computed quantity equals 1.1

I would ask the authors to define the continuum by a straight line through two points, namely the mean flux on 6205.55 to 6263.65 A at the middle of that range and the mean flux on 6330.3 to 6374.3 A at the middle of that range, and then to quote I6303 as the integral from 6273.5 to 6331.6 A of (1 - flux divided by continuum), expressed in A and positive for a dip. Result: 2.2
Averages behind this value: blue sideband 8.49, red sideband 8.76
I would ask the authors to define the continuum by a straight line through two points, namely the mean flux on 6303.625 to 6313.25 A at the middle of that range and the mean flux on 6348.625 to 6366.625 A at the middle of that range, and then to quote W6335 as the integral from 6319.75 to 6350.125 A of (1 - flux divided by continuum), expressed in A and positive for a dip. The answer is 0.69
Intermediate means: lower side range 8.36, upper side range 8.95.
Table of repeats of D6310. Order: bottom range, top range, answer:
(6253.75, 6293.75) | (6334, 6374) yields 1.04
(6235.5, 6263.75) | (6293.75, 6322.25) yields 1.09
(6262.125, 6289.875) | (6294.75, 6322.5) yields 1.04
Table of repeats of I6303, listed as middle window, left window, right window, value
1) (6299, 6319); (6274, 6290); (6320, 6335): -1.9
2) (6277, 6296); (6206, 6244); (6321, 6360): 2.3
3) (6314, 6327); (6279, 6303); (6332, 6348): -1.8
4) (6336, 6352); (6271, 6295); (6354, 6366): 1.1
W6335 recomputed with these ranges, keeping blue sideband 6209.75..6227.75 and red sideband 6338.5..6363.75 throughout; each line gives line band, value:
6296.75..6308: 0.3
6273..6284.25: 1.3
